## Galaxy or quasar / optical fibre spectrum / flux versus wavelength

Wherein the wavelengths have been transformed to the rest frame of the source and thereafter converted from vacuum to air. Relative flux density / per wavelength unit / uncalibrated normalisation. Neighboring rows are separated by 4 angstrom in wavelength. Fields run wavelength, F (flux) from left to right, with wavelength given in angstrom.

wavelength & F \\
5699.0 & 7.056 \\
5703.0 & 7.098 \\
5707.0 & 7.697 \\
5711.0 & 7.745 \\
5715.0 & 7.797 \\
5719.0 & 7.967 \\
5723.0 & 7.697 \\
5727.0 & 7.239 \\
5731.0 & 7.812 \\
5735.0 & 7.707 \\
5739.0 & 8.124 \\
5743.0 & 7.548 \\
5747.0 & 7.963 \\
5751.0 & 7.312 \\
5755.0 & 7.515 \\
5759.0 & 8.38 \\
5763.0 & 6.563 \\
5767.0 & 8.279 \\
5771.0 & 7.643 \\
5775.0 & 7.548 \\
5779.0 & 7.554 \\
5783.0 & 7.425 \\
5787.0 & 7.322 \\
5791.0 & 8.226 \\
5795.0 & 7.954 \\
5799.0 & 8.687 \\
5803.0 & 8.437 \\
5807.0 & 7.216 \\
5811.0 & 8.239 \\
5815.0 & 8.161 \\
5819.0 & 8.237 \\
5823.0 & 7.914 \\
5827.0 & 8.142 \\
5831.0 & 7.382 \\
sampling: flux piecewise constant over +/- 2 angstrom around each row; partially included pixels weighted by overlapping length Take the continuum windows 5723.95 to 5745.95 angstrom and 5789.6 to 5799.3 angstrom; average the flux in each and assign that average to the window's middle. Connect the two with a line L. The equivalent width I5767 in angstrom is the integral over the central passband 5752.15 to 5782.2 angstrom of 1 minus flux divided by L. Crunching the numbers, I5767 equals 1.4 angstrom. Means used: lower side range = 7.7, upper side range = 8.22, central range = 7.62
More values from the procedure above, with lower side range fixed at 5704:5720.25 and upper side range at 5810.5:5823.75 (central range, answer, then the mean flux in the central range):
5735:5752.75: 0.29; 7.74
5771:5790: 1.16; 7.52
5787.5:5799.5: -0.09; 8.12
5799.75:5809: 0.18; 7.94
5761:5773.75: 0.74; 7.5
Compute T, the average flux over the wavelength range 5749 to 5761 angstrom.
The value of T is 7.74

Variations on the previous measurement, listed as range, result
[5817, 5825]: 8.08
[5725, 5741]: 7.72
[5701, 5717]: 7.58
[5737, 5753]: 7.74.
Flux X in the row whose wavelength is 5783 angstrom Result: 7.425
